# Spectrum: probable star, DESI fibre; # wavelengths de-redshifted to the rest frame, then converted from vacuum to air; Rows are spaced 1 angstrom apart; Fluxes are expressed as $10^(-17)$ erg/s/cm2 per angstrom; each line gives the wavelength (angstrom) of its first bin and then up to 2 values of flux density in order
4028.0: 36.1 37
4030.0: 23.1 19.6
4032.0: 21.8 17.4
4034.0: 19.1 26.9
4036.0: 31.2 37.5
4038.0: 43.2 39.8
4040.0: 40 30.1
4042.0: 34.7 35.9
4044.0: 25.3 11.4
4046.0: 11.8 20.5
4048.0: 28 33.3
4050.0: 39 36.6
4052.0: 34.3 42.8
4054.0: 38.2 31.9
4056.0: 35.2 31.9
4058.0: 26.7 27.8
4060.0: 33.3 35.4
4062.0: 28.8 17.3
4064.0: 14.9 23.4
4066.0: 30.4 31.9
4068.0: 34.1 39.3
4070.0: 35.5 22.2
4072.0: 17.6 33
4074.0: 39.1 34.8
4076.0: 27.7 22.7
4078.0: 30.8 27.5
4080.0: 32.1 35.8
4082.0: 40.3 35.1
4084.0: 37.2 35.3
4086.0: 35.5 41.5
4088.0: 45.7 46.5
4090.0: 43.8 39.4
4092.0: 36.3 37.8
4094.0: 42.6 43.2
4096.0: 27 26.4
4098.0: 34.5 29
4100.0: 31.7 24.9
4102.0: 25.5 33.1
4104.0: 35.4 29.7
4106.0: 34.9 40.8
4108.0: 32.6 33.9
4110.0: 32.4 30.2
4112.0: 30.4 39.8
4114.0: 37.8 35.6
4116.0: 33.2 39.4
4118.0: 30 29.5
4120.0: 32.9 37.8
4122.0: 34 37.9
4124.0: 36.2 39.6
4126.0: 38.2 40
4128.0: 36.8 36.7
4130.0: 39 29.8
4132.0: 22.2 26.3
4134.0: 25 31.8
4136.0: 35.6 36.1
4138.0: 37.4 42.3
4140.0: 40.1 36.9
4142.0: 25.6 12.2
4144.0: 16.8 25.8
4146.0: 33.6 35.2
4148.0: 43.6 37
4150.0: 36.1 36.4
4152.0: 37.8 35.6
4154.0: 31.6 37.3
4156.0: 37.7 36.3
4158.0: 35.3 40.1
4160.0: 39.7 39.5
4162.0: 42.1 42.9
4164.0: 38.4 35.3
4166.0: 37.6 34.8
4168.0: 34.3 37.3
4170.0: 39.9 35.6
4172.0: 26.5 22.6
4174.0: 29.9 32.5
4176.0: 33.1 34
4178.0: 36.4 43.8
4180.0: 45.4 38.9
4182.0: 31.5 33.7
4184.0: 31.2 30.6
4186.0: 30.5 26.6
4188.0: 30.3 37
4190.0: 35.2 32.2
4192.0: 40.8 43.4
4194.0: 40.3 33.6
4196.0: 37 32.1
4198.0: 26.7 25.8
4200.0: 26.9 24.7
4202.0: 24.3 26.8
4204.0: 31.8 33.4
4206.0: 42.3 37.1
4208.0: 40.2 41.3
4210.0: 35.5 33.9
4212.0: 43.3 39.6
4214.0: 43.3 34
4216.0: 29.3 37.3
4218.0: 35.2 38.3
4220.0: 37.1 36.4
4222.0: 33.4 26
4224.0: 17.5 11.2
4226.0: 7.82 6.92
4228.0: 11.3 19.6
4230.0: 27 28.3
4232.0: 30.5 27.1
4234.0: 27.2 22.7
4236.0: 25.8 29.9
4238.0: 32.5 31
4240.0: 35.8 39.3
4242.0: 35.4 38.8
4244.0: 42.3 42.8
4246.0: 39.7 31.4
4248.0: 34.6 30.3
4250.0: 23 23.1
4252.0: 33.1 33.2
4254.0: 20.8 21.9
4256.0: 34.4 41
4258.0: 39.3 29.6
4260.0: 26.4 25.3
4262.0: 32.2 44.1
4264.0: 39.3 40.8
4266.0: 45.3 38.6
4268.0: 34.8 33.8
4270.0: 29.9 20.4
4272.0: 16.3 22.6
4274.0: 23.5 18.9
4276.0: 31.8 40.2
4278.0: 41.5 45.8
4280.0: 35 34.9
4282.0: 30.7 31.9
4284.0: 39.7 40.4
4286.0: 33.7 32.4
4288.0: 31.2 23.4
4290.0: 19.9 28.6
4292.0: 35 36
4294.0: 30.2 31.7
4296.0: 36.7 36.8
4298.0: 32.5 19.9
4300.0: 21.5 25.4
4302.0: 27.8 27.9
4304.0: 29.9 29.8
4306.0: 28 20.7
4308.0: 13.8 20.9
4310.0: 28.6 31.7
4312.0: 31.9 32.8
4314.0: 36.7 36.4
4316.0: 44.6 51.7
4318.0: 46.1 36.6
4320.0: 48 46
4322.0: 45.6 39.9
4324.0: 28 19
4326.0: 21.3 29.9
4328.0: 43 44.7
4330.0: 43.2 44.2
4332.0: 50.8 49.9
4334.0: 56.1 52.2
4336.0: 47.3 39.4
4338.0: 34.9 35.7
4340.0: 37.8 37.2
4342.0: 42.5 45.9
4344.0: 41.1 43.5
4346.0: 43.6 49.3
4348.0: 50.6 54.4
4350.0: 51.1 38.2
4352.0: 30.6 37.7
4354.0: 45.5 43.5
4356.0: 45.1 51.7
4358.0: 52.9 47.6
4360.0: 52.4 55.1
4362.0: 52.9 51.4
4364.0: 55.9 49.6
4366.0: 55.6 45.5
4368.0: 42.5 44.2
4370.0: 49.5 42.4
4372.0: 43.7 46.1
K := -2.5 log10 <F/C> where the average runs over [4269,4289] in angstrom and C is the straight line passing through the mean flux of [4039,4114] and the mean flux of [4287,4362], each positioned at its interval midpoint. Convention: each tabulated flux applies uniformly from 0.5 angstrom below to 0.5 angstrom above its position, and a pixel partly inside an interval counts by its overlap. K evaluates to 0.17 mag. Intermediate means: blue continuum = 32.5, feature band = 31.5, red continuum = 37.9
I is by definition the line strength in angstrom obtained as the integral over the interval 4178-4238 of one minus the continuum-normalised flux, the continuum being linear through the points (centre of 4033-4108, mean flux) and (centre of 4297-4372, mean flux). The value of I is 8.2 angstrom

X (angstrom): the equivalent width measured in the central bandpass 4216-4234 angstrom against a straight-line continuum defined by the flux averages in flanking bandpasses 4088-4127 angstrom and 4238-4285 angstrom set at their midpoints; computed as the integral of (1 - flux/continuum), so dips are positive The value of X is 4.4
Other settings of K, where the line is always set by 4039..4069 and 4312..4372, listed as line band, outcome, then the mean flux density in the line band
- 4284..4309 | 0.394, 28.9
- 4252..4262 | 0.290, 30.5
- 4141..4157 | 0.073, 32.4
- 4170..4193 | 0.071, 33.9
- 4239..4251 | 0.122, 35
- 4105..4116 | -0.055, 34.5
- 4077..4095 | -0.185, 37.6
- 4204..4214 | -0.026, 38.4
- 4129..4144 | 0.097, 31.1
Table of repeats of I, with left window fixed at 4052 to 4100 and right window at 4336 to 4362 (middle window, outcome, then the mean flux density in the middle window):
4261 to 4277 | 3.73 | 31.6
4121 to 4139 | 0.41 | 34.6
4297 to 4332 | 7.84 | 33.5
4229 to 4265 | 7.48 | 31.9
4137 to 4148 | 1.38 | 31.4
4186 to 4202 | 2.34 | 32.5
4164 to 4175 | 1.03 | 33.6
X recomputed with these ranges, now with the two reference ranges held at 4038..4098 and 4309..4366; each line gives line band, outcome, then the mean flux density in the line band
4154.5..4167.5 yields -0.76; 38.2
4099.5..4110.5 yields 0.56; 32.3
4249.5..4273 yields 5.02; 31.4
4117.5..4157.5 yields 1.66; 33.8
